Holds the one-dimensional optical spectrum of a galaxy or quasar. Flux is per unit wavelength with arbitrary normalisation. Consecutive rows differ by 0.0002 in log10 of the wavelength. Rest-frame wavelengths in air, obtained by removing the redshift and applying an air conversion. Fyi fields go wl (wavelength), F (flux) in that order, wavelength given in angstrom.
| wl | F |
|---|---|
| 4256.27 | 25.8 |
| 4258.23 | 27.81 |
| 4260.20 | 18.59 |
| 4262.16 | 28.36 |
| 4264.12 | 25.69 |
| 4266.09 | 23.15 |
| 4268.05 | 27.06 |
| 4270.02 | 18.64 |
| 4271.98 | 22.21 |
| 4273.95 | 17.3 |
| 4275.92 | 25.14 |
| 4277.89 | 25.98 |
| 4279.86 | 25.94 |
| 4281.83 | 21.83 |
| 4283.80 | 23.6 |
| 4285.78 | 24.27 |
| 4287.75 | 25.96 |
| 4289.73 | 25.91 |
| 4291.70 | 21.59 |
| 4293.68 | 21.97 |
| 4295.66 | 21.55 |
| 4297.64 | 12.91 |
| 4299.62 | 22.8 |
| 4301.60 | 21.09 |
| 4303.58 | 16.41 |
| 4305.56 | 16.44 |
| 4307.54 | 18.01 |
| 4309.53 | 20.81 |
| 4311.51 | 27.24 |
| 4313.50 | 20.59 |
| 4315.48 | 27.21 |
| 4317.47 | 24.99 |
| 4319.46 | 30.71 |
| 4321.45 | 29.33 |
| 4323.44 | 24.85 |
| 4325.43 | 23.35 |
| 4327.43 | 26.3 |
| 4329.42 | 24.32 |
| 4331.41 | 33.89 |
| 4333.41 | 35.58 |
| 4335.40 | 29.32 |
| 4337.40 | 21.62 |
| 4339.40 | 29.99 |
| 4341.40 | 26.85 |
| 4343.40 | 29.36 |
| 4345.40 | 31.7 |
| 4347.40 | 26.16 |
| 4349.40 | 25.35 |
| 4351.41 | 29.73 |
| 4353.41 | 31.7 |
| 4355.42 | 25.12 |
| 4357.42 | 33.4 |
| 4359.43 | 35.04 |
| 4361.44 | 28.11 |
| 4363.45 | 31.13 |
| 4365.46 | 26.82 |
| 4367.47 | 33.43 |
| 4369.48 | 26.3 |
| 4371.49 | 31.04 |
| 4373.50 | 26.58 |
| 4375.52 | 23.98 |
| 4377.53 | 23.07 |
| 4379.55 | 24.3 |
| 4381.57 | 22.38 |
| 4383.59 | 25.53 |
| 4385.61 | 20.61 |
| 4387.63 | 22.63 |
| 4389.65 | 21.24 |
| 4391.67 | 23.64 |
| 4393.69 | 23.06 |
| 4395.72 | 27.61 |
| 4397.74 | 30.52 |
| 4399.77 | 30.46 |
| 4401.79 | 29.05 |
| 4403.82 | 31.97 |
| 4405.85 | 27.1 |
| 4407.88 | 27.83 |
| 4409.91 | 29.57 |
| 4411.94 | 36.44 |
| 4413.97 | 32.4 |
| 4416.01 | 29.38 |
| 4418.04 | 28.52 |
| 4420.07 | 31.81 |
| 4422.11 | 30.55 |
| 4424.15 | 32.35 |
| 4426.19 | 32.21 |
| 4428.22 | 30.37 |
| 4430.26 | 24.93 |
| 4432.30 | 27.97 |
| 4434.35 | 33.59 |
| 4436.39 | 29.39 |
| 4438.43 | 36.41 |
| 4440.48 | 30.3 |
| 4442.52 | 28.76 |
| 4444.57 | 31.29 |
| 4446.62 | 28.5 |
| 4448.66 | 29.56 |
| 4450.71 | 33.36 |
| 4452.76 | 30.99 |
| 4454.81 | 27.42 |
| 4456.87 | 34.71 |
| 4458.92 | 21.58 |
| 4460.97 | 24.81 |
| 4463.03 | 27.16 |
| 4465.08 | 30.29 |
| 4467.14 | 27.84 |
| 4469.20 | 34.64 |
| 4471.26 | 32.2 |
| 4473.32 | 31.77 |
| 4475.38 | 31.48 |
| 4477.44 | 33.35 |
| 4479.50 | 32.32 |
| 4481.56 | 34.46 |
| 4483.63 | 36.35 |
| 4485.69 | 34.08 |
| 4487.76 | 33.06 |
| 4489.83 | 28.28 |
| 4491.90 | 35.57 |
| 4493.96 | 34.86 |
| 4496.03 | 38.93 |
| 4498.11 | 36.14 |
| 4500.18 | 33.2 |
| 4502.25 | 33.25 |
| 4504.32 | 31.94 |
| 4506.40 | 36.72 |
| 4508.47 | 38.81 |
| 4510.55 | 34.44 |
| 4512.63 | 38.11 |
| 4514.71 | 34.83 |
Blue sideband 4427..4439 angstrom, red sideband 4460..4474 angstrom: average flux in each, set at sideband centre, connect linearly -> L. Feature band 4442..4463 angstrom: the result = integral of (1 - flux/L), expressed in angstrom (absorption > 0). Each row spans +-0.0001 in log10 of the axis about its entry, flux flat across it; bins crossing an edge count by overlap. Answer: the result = 0.7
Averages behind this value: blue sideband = 30.3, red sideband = 29.8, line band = 29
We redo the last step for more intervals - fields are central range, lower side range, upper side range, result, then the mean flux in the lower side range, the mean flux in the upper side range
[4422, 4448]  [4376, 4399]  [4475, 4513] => -1.6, 24.1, 34.5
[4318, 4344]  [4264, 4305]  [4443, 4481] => -3.9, 22.3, 30.2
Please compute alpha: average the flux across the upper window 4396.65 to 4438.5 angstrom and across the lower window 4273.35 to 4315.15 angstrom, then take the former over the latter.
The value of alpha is 1.4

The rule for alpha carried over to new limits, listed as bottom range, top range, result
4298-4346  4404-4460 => 1.20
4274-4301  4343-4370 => 1.30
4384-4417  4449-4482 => 1.10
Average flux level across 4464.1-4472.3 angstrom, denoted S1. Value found 31.2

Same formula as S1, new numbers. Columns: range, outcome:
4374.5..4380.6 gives 23.8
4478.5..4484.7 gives 34.4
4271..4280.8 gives 23.3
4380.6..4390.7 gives 22.5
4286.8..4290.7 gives 25.9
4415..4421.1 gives 29.9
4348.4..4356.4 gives 28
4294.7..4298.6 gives 17.2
